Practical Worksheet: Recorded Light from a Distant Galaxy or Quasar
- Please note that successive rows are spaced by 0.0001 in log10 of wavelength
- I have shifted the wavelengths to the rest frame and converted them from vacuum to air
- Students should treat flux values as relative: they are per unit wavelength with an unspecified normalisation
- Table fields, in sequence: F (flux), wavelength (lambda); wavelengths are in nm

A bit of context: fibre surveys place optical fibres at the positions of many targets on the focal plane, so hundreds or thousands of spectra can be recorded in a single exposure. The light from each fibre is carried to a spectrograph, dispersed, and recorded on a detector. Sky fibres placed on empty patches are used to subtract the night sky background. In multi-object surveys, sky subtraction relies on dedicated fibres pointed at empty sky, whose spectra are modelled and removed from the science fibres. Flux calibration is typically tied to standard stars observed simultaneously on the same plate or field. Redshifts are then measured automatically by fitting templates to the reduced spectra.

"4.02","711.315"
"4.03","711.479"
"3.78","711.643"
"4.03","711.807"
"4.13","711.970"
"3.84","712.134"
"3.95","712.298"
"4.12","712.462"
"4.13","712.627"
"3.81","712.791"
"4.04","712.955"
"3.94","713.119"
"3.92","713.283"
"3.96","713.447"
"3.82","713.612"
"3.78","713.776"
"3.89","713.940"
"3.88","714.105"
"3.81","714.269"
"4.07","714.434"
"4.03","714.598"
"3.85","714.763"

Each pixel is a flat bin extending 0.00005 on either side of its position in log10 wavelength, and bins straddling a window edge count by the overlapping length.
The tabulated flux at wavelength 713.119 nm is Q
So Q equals 3.94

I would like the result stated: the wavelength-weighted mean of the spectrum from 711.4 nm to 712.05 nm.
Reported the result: 4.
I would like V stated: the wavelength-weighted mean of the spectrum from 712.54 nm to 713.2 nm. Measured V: 3.98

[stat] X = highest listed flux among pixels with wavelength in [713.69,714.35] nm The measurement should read 3.89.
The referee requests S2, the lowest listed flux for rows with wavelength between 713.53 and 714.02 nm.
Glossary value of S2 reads 3.78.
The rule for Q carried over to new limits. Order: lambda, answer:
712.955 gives 4.04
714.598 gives 4.03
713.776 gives 3.78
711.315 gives 4.02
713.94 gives 3.89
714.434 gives 4.07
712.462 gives 4.12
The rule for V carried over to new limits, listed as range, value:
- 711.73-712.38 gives 3.99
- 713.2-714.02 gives 3.88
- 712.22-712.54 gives 4.04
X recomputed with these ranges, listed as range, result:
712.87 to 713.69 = 4.04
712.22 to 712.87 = 4.13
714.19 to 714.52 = 4.07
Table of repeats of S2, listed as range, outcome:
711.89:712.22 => 3.84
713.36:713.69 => 3.82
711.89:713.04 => 3.81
